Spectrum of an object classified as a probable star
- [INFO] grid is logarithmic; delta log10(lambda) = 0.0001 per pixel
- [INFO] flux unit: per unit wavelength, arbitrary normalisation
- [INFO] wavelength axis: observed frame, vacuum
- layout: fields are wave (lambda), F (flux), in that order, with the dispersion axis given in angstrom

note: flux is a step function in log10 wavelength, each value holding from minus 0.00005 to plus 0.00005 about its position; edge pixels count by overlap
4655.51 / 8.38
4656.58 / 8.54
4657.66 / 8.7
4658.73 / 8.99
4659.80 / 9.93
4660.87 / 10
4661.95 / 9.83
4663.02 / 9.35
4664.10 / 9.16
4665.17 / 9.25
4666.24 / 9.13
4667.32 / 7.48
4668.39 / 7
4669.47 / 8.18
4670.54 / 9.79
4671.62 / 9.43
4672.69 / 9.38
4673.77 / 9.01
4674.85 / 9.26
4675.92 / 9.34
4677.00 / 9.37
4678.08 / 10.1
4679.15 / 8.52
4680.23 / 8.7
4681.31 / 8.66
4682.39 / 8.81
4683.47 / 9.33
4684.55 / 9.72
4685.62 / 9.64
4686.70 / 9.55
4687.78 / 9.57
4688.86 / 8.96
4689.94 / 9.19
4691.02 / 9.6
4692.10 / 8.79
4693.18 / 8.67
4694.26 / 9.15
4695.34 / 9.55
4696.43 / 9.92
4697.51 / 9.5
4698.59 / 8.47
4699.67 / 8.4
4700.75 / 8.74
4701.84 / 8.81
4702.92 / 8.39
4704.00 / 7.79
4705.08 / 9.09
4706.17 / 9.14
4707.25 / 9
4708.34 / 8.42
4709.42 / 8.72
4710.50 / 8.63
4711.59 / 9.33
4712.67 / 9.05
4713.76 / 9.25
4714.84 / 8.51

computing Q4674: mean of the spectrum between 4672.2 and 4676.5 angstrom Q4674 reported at 9.24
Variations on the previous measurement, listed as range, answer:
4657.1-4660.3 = 9.19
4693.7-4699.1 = 9.31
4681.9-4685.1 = 9.31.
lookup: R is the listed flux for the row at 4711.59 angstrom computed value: 9.33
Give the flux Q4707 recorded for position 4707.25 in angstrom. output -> 9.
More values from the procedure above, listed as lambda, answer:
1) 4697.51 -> 9.5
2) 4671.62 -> 9.43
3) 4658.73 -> 8.99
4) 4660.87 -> 10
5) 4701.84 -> 8.81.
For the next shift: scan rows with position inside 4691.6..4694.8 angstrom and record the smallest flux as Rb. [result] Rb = 8.67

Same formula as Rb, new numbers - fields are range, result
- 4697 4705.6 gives 7.79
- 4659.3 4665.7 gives 9.16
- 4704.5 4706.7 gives 9.09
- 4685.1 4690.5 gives 8.96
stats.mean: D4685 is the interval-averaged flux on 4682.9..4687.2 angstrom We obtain 9.57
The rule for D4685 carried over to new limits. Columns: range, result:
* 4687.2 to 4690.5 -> 9.24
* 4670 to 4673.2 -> 9.55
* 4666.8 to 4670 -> 7.55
